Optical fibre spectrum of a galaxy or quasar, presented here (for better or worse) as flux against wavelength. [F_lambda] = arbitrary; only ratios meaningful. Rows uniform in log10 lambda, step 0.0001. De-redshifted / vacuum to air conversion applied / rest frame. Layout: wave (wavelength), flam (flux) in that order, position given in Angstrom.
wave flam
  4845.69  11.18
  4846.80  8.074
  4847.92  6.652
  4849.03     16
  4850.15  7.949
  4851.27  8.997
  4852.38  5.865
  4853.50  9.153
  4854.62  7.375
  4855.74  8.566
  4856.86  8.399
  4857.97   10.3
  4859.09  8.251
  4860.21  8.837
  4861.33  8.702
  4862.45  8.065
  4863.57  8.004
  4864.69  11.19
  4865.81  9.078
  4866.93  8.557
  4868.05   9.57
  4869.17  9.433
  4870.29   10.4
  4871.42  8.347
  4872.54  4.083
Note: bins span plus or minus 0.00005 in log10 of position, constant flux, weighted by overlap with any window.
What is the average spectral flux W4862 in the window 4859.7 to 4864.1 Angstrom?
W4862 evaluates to 8.4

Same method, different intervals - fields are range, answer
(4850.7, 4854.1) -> 8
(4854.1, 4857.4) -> 8.11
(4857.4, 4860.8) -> 9.14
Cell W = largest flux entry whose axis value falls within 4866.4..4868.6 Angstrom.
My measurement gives 9.57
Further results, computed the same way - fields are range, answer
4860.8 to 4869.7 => 11.19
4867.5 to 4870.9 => 10.4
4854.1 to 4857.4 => 8.566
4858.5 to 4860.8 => 8.837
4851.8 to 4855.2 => 9.153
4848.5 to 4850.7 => 16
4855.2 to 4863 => 10.3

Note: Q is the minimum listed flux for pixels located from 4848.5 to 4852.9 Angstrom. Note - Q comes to 5.865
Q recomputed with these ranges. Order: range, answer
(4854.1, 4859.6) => 7.375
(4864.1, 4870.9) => 8.557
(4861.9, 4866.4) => 8.004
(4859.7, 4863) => 8.065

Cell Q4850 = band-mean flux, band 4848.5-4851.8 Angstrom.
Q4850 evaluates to 10.9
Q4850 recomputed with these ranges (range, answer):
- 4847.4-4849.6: 11.4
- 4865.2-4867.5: 8.88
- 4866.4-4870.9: 9.47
